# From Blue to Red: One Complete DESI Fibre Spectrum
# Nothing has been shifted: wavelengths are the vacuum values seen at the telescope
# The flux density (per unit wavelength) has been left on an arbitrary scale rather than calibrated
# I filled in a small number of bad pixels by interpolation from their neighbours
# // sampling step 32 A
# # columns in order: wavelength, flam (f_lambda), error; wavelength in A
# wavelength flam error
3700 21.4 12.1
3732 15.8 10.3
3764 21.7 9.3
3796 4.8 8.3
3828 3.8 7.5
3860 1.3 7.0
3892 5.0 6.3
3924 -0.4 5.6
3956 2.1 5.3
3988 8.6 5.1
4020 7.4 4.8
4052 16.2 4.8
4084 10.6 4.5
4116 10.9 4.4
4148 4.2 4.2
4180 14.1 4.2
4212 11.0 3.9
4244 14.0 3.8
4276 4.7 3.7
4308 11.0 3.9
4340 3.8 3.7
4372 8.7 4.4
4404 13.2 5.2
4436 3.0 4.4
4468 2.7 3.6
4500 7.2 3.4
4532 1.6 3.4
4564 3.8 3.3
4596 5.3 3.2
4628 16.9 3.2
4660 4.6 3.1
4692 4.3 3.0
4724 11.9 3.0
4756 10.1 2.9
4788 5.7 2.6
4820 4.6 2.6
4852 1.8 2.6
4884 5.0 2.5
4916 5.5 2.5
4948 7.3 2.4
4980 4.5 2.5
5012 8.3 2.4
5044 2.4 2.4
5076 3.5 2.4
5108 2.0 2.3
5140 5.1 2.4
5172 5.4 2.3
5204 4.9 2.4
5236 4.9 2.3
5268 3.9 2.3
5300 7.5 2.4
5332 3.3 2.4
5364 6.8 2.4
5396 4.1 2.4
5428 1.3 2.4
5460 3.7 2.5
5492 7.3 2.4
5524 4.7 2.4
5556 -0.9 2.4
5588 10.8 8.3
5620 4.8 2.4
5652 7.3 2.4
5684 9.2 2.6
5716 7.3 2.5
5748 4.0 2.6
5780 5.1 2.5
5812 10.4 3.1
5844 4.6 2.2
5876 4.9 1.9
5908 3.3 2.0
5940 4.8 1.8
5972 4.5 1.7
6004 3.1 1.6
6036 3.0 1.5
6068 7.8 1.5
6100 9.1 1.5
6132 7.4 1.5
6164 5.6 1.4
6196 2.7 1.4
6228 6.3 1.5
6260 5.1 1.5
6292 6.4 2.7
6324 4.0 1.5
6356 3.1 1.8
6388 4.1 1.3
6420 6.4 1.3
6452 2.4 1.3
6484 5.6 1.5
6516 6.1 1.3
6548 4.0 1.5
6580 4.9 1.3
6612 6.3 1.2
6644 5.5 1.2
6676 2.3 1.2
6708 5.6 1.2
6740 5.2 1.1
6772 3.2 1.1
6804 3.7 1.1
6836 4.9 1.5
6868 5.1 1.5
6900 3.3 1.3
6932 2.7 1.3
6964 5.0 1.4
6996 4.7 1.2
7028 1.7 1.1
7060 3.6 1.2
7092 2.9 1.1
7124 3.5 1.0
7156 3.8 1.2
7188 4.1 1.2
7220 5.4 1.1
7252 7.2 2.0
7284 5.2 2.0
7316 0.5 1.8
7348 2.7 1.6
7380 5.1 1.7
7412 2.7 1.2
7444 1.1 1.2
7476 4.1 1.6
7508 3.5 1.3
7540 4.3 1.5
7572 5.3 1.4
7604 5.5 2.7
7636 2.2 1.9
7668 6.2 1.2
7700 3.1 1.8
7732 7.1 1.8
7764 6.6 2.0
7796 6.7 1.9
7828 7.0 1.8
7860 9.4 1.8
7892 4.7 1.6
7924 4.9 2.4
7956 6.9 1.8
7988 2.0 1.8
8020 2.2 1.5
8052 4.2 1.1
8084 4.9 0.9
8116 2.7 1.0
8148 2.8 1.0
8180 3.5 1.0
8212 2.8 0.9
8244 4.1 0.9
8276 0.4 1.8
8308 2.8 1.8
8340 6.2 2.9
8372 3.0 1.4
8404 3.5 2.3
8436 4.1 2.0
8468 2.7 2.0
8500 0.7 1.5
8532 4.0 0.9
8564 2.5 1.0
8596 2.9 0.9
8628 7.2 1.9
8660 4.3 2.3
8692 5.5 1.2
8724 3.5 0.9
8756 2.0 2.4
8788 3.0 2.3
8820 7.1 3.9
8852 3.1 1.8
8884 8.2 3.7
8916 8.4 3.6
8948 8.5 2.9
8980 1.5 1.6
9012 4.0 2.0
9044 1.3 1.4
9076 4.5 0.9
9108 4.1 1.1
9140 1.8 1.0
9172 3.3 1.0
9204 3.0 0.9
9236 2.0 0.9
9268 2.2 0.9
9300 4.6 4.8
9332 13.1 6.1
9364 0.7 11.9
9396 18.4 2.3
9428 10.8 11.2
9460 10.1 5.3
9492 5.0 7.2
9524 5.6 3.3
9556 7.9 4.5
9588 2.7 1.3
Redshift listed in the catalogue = 1.52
